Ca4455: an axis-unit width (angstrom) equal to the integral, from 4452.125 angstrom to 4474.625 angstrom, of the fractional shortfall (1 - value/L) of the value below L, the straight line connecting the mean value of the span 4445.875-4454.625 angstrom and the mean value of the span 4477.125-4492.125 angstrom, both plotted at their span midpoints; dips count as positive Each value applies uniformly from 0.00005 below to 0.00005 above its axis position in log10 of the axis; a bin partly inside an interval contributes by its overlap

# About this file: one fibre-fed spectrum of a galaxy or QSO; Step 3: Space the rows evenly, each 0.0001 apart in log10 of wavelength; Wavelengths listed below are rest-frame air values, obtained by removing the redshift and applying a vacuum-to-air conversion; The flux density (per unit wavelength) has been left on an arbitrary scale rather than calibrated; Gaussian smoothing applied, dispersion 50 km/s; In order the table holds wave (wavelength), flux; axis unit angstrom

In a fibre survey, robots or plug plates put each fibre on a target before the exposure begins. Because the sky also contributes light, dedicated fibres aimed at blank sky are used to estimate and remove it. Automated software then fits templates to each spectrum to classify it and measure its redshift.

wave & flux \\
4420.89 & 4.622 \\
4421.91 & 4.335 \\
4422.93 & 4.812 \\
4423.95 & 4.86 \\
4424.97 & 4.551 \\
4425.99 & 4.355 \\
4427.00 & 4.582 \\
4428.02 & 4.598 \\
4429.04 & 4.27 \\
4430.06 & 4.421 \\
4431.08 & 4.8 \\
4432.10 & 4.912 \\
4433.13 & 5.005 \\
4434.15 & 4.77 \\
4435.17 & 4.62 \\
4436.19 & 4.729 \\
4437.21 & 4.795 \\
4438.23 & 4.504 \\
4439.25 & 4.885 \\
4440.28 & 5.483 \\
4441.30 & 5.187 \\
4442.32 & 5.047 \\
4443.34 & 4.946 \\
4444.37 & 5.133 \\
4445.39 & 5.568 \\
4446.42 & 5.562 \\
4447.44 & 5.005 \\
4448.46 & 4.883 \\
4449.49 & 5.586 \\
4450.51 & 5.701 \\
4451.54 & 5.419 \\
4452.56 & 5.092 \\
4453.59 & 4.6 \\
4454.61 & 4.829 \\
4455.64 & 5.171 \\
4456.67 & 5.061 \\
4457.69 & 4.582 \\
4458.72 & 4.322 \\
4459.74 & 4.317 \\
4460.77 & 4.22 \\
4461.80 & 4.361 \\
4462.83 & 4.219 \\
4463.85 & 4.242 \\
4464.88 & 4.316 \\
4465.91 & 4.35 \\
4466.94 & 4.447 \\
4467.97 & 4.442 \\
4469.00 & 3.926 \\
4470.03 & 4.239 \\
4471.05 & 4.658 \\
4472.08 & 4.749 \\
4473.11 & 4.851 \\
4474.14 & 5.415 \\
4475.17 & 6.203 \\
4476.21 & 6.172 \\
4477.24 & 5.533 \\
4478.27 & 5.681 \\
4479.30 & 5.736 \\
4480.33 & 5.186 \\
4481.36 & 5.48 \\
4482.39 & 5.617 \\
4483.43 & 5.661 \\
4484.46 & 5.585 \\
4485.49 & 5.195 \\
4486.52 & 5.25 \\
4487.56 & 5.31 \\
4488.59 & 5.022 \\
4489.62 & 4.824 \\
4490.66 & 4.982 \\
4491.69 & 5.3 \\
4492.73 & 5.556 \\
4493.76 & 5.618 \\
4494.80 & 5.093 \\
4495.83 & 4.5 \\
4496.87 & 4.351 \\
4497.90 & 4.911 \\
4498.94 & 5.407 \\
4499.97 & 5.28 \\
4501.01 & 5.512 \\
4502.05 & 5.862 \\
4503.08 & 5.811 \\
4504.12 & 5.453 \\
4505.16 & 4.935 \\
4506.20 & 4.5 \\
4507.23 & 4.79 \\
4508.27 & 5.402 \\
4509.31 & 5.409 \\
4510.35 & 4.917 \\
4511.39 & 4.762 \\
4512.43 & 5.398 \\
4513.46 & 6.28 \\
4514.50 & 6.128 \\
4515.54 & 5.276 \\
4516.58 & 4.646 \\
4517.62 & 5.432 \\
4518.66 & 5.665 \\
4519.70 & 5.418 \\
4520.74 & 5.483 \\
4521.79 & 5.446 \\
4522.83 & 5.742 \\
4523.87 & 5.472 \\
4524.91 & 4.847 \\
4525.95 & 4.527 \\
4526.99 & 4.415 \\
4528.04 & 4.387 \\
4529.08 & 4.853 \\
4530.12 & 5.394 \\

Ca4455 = 3.01 angstrom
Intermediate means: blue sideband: 5.21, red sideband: 5.36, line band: 4.56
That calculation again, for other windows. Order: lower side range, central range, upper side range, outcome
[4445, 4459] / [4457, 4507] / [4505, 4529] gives 1.15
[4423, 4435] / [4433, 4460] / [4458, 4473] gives -2.91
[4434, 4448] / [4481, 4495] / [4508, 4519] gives -0.17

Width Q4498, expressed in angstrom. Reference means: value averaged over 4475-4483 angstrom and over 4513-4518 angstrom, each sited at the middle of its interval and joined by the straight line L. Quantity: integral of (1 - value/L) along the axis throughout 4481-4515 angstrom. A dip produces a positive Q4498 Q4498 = 2.0 angstrom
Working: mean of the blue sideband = 5.67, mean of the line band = 5.27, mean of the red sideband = 5.55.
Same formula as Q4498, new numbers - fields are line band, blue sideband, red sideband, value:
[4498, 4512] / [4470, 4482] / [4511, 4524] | 0.58 angstrom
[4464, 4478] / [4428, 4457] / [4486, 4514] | 0.63 angstrom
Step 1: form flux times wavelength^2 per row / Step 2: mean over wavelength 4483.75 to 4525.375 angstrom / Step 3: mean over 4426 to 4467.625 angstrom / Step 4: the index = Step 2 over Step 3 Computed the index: 1.1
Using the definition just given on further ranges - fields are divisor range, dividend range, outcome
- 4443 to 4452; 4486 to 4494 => 1.00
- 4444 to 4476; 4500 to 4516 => 1.13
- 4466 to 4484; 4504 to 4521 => 1.04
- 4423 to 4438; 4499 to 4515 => 1.19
